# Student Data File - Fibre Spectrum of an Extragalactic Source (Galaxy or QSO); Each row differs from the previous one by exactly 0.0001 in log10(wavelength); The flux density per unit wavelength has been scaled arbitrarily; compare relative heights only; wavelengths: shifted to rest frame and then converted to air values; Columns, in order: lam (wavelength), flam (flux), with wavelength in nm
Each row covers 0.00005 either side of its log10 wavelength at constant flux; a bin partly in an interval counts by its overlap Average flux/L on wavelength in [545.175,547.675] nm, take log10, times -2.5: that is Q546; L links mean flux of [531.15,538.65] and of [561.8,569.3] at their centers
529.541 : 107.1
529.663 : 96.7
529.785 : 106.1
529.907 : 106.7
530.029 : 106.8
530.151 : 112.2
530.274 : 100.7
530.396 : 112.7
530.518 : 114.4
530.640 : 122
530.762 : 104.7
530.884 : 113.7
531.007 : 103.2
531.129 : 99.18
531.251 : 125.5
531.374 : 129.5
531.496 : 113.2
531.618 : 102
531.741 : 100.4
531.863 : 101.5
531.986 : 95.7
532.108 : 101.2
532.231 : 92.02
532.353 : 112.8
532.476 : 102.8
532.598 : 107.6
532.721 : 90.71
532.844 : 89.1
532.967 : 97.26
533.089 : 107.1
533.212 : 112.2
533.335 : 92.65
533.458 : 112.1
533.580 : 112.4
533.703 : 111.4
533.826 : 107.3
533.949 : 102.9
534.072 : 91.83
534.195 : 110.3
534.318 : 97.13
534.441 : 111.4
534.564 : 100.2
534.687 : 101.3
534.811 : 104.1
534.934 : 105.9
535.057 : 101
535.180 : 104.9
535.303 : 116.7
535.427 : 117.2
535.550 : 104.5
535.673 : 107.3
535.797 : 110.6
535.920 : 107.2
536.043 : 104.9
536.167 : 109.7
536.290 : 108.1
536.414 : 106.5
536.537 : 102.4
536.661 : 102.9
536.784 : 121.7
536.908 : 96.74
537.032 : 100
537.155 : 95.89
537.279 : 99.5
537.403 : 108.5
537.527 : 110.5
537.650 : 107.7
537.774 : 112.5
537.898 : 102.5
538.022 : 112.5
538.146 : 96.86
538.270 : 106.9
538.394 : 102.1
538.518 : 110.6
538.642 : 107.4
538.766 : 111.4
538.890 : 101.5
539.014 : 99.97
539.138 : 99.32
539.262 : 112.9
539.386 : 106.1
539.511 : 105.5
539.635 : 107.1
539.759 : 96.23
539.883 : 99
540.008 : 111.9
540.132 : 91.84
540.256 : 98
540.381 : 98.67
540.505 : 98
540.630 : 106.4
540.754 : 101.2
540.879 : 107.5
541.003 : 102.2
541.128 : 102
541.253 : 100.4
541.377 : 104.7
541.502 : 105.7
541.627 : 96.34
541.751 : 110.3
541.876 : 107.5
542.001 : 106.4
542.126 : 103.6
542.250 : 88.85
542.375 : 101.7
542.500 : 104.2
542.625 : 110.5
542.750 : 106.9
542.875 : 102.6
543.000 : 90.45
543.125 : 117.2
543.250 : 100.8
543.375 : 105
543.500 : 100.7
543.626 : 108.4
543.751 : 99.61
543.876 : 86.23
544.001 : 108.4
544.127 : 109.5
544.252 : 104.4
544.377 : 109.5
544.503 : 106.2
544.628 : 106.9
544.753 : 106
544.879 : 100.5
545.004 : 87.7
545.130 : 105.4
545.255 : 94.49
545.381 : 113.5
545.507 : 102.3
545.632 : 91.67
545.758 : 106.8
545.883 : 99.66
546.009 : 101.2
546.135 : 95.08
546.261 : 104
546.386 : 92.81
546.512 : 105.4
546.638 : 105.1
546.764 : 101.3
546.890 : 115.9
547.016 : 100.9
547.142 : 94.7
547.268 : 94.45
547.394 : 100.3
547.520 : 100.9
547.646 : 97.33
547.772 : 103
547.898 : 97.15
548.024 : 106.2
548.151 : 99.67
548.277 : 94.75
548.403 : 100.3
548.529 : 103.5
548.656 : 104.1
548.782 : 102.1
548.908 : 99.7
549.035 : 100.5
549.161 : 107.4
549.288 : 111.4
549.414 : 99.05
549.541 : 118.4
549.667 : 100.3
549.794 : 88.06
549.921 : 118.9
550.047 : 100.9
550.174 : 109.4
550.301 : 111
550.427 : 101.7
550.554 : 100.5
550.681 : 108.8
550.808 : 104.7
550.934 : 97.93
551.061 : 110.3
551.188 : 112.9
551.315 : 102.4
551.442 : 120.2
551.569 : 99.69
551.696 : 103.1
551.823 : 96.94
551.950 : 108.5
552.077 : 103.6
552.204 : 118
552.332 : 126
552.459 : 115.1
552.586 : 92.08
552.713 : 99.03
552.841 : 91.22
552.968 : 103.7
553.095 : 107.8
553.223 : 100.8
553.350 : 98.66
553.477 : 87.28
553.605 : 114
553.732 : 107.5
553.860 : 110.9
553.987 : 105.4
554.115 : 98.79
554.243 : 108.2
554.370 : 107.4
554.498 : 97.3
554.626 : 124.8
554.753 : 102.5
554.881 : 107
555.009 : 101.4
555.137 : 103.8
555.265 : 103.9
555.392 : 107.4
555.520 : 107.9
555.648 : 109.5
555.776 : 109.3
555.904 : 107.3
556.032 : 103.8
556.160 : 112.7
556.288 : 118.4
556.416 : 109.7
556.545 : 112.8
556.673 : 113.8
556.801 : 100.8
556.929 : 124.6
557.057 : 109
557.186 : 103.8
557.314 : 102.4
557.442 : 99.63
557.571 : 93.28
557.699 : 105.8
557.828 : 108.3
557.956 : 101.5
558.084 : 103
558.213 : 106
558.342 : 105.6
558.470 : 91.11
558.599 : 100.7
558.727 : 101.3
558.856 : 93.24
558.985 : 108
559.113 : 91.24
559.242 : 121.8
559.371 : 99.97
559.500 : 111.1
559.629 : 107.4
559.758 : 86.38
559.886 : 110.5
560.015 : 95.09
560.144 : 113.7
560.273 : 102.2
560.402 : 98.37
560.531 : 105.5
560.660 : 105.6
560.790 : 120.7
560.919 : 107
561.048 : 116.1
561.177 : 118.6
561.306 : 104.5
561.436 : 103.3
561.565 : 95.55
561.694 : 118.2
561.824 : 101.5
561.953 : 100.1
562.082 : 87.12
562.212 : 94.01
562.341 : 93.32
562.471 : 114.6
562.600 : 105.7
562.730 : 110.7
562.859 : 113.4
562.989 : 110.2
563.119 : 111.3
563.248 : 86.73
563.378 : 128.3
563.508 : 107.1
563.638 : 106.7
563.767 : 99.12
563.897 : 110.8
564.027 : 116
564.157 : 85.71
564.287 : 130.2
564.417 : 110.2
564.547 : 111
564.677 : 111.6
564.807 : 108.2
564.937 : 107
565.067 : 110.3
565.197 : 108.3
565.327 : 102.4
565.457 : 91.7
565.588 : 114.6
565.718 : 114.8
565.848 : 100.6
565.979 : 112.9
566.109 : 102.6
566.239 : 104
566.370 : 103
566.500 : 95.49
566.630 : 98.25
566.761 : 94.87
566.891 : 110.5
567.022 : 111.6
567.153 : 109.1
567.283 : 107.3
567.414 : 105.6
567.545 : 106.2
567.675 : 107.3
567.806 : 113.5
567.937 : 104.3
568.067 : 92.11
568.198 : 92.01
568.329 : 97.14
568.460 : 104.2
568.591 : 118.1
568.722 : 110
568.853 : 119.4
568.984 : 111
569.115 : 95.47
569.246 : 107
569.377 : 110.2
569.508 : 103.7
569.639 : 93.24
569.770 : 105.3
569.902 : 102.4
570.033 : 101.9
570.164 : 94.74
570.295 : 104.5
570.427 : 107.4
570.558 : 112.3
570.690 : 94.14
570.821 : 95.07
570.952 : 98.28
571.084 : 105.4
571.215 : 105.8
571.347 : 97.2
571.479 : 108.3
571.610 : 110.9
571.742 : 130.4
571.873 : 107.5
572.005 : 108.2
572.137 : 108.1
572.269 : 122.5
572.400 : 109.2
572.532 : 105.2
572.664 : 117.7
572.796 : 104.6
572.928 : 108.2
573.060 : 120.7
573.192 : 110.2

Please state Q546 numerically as 0.05 mag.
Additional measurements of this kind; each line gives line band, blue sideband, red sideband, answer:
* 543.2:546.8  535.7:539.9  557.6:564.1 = 0.03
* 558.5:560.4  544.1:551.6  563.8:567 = 0.03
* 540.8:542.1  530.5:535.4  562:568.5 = 0.01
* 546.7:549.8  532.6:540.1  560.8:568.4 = 0.04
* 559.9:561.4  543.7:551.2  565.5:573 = -0.03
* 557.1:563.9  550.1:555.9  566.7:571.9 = 0.01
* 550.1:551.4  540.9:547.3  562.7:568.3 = -0.03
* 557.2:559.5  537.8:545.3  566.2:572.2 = 0.02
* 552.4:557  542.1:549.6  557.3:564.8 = -0.02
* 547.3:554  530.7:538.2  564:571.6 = 0.01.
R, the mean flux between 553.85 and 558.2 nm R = 107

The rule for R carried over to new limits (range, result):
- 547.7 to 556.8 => 105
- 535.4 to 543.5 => 104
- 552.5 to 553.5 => 98.4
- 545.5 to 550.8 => 102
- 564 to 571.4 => 105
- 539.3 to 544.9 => 103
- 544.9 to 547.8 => 101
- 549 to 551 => 105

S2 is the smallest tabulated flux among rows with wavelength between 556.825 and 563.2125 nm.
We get 86.38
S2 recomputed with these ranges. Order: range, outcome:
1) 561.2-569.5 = 85.71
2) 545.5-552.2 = 88.06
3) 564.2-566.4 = 91.7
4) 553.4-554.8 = 87.28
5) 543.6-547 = 86.23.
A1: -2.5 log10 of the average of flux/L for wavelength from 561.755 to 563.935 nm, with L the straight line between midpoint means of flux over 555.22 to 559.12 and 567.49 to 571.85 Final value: 0.01 mag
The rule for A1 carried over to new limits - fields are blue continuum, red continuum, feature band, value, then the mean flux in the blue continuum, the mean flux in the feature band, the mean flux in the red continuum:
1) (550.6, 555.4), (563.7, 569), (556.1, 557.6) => -0.03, 105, 109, 106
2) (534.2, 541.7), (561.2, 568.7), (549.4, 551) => 0.00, 105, 105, 106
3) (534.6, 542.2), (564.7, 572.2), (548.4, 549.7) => 0.00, 105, 105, 105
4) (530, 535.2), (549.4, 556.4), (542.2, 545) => 0.03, 105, 103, 106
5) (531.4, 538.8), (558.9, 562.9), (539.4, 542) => 0.02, 105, 103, 105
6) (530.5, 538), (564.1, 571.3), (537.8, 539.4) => 0.00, 106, 106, 105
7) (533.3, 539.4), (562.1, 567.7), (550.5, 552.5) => -0.02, 106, 108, 106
